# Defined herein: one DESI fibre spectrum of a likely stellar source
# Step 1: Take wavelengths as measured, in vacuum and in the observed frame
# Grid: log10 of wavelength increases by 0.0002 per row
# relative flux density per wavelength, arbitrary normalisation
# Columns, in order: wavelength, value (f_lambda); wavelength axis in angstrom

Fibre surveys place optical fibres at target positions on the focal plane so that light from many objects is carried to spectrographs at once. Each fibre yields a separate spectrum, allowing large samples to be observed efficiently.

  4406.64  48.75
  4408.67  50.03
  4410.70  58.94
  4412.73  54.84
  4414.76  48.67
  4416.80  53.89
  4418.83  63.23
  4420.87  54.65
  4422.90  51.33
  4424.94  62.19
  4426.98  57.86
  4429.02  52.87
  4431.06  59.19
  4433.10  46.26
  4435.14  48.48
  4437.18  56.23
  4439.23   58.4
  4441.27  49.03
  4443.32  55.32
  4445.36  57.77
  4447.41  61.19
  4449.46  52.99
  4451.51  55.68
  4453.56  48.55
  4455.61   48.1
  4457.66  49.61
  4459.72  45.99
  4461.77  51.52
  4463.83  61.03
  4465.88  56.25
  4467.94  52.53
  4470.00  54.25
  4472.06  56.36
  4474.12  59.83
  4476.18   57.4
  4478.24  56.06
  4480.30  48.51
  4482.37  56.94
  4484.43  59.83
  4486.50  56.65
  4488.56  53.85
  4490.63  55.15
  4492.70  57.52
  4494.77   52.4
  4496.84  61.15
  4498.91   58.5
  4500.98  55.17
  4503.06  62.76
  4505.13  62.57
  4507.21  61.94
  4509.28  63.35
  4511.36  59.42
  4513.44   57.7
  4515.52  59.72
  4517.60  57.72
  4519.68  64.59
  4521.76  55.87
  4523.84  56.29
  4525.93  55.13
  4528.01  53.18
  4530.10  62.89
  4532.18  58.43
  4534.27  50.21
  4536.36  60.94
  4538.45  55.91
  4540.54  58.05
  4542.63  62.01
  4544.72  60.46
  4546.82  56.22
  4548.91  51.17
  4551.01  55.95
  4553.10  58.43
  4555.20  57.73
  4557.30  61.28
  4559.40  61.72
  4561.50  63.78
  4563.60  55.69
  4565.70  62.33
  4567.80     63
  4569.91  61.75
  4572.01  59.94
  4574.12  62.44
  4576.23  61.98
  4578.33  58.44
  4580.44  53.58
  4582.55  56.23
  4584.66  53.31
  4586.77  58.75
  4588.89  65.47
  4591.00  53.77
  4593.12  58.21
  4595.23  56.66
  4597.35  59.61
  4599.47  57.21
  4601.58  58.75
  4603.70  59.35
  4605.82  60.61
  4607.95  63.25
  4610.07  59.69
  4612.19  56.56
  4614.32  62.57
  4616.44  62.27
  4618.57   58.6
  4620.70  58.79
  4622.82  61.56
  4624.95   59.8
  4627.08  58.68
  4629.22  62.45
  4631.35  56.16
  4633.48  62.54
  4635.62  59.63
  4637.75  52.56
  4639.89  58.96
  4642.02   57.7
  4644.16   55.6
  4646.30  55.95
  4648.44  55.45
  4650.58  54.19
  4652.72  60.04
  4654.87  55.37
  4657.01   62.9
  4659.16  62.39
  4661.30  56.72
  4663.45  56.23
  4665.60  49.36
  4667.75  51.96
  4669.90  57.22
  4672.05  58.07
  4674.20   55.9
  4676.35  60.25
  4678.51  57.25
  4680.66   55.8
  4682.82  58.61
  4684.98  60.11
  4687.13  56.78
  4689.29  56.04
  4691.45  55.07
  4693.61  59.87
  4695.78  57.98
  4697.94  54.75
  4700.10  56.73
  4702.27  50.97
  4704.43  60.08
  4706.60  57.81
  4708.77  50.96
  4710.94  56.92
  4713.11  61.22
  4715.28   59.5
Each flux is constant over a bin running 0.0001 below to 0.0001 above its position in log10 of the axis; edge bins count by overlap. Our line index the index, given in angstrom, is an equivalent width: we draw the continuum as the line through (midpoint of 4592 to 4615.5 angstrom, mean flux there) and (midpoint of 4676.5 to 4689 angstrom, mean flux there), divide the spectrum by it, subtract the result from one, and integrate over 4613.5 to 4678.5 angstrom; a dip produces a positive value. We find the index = 0.6 angstrom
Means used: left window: 59.3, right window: 57.8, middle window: 58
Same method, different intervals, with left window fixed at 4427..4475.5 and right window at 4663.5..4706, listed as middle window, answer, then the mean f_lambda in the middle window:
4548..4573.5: -2.03 angstrom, 59.5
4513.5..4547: -1.98 angstrom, 58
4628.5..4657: -0.79 angstrom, 57.6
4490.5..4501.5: -0.49 angstrom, 56.9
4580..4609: -1.47 angstrom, 58.3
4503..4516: -1.54 angstrom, 61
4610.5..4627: -1.24 angstrom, 59.9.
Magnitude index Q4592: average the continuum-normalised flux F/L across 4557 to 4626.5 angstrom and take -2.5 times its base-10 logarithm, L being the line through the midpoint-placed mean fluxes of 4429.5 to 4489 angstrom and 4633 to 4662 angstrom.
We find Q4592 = -0.05 mag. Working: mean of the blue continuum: 54.3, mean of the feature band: 59.6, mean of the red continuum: 57.8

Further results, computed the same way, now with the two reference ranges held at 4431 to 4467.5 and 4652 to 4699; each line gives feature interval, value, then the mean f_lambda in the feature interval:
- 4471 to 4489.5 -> -0.05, 56.2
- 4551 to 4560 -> -0.08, 59.2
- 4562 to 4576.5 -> -0.11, 61.1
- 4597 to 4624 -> -0.07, 59.9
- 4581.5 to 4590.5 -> -0.05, 58.1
